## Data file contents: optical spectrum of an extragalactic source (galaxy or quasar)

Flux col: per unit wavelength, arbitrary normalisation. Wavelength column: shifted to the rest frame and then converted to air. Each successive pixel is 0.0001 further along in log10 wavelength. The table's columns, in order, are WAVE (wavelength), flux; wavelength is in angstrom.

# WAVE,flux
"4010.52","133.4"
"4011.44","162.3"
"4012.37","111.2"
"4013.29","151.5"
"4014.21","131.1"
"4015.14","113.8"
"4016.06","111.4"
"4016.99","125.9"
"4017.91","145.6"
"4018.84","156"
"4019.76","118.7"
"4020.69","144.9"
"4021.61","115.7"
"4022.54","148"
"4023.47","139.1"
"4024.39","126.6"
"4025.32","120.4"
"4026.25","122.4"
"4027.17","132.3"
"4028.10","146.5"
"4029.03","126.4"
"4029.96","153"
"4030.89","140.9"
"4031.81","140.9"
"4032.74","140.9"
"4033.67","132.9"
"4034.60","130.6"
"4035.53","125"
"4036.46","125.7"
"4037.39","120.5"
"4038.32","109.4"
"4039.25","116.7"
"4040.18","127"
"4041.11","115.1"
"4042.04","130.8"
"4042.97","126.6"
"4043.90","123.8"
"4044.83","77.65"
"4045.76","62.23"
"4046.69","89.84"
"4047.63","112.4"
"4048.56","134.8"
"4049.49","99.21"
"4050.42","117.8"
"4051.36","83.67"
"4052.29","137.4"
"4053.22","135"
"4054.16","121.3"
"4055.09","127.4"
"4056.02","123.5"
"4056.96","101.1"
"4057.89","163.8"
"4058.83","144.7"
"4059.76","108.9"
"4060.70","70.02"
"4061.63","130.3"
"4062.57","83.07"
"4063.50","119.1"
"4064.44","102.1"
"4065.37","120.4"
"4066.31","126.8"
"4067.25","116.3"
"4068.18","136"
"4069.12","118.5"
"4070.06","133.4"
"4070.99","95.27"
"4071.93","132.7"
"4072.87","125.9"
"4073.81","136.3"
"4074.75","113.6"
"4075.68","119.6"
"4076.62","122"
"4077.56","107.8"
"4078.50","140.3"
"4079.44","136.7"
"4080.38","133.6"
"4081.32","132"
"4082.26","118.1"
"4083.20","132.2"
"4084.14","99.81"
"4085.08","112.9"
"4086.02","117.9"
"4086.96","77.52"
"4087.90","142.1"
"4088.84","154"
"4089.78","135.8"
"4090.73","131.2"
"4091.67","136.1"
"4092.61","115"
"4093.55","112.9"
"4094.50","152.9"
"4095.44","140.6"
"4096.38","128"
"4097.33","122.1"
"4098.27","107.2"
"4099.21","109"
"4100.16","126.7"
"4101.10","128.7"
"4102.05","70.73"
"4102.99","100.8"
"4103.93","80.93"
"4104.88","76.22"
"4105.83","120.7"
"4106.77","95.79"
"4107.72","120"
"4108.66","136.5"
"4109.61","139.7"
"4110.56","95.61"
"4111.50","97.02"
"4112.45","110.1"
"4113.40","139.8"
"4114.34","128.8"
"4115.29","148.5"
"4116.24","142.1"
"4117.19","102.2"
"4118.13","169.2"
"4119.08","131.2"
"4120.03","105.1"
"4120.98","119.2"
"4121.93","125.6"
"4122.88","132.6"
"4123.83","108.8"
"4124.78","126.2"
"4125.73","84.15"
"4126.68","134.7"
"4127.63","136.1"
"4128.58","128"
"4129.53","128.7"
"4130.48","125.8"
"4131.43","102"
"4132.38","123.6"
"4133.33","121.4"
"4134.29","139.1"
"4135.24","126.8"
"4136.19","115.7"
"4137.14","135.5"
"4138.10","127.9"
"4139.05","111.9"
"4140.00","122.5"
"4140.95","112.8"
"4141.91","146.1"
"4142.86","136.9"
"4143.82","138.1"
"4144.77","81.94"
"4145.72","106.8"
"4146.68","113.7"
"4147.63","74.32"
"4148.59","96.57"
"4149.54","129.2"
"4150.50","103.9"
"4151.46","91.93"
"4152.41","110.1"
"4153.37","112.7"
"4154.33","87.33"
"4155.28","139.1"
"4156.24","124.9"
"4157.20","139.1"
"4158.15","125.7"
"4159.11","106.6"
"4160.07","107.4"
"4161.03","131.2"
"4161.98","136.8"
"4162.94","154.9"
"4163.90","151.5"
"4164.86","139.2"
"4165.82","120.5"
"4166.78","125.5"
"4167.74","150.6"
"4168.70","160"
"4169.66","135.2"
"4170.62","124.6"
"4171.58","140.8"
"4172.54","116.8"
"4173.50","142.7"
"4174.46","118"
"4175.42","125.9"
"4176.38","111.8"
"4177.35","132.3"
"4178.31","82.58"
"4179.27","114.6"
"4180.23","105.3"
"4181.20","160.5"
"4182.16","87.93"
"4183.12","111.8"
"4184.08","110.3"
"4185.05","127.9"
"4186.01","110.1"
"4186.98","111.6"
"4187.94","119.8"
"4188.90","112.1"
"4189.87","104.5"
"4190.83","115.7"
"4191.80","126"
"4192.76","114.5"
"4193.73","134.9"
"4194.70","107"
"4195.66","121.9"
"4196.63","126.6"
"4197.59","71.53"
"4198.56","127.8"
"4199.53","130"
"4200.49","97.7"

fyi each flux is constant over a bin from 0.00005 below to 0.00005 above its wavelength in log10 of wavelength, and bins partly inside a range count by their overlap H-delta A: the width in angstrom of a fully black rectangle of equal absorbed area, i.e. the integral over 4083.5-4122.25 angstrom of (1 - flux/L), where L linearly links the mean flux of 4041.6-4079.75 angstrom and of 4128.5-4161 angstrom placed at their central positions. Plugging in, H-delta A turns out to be -0.77 angstrom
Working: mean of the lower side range 117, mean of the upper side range 118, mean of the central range 120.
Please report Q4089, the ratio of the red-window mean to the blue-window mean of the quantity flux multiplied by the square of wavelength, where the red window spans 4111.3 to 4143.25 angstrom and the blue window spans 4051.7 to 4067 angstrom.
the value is 1.08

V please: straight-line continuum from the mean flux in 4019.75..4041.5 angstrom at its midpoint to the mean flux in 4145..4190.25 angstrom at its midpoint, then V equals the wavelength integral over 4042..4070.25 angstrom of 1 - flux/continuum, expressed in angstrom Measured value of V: 2.9 angstrom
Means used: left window 130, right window 120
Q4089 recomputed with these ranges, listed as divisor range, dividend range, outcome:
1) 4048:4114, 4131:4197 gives 1.06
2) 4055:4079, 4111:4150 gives 1.05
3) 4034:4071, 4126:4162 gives 1.07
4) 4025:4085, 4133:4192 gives 1.05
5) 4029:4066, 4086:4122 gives 1.04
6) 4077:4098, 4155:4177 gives 1.08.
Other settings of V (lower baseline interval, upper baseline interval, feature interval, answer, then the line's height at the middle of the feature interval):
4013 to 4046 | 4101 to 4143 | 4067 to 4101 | -0.3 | 123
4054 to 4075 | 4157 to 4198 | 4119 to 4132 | 0.1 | 121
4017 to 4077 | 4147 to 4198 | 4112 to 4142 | -1.1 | 121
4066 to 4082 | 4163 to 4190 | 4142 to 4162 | 1.6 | 124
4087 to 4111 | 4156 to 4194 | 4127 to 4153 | 0.7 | 122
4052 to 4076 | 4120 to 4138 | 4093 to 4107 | 1.1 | 122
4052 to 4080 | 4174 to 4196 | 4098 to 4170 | -1.3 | 118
